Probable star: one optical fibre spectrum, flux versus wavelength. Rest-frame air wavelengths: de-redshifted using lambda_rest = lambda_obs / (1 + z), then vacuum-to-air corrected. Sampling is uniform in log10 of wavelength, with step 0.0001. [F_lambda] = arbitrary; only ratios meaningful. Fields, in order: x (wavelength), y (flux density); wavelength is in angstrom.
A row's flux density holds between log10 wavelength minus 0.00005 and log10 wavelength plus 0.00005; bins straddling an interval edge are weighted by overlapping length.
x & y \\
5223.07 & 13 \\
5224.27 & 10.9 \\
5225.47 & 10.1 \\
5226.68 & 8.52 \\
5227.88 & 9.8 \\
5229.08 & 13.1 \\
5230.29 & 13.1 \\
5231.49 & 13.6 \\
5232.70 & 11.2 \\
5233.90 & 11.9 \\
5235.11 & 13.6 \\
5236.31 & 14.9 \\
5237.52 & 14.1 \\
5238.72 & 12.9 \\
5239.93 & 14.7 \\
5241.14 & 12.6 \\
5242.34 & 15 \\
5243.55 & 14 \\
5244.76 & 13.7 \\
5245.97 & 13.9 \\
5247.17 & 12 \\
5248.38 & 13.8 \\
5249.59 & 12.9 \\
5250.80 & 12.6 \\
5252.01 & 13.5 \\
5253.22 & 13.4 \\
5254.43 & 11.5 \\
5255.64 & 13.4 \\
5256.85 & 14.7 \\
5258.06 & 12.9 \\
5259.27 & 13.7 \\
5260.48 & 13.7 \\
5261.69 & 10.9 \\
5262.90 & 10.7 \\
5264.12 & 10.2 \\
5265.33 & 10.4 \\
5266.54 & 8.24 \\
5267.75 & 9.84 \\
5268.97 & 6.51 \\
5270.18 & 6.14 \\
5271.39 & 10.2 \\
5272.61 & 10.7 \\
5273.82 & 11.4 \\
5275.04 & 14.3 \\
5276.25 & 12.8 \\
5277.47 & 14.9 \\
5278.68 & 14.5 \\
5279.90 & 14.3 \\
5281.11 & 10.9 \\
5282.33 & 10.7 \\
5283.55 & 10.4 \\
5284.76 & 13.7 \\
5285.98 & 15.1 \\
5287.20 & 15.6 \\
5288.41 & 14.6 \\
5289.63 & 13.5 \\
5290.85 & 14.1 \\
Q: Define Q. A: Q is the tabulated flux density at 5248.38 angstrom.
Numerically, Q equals 13.8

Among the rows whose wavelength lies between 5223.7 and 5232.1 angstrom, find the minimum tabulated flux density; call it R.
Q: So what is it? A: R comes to 8.52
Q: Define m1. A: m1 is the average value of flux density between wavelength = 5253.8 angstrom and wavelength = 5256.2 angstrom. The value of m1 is 12.4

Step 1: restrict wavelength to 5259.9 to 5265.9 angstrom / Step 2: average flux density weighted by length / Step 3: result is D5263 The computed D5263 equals 11.2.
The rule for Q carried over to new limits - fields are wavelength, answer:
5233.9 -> 11.9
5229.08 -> 13.1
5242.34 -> 15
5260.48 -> 13.7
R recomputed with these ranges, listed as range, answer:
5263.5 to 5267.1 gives 8.24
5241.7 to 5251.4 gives 12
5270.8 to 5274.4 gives 10.2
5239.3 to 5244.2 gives 12.6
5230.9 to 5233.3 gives 11.2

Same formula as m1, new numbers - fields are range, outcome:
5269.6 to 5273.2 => 9.02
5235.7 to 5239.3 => 14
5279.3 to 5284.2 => 11.6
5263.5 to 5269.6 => 9.02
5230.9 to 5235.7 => 12.6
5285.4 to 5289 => 15.1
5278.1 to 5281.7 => 13.2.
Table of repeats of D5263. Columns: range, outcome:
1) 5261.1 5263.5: 10.8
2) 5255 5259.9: 13.7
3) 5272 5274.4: 11.1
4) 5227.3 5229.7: 11.5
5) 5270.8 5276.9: 11.9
